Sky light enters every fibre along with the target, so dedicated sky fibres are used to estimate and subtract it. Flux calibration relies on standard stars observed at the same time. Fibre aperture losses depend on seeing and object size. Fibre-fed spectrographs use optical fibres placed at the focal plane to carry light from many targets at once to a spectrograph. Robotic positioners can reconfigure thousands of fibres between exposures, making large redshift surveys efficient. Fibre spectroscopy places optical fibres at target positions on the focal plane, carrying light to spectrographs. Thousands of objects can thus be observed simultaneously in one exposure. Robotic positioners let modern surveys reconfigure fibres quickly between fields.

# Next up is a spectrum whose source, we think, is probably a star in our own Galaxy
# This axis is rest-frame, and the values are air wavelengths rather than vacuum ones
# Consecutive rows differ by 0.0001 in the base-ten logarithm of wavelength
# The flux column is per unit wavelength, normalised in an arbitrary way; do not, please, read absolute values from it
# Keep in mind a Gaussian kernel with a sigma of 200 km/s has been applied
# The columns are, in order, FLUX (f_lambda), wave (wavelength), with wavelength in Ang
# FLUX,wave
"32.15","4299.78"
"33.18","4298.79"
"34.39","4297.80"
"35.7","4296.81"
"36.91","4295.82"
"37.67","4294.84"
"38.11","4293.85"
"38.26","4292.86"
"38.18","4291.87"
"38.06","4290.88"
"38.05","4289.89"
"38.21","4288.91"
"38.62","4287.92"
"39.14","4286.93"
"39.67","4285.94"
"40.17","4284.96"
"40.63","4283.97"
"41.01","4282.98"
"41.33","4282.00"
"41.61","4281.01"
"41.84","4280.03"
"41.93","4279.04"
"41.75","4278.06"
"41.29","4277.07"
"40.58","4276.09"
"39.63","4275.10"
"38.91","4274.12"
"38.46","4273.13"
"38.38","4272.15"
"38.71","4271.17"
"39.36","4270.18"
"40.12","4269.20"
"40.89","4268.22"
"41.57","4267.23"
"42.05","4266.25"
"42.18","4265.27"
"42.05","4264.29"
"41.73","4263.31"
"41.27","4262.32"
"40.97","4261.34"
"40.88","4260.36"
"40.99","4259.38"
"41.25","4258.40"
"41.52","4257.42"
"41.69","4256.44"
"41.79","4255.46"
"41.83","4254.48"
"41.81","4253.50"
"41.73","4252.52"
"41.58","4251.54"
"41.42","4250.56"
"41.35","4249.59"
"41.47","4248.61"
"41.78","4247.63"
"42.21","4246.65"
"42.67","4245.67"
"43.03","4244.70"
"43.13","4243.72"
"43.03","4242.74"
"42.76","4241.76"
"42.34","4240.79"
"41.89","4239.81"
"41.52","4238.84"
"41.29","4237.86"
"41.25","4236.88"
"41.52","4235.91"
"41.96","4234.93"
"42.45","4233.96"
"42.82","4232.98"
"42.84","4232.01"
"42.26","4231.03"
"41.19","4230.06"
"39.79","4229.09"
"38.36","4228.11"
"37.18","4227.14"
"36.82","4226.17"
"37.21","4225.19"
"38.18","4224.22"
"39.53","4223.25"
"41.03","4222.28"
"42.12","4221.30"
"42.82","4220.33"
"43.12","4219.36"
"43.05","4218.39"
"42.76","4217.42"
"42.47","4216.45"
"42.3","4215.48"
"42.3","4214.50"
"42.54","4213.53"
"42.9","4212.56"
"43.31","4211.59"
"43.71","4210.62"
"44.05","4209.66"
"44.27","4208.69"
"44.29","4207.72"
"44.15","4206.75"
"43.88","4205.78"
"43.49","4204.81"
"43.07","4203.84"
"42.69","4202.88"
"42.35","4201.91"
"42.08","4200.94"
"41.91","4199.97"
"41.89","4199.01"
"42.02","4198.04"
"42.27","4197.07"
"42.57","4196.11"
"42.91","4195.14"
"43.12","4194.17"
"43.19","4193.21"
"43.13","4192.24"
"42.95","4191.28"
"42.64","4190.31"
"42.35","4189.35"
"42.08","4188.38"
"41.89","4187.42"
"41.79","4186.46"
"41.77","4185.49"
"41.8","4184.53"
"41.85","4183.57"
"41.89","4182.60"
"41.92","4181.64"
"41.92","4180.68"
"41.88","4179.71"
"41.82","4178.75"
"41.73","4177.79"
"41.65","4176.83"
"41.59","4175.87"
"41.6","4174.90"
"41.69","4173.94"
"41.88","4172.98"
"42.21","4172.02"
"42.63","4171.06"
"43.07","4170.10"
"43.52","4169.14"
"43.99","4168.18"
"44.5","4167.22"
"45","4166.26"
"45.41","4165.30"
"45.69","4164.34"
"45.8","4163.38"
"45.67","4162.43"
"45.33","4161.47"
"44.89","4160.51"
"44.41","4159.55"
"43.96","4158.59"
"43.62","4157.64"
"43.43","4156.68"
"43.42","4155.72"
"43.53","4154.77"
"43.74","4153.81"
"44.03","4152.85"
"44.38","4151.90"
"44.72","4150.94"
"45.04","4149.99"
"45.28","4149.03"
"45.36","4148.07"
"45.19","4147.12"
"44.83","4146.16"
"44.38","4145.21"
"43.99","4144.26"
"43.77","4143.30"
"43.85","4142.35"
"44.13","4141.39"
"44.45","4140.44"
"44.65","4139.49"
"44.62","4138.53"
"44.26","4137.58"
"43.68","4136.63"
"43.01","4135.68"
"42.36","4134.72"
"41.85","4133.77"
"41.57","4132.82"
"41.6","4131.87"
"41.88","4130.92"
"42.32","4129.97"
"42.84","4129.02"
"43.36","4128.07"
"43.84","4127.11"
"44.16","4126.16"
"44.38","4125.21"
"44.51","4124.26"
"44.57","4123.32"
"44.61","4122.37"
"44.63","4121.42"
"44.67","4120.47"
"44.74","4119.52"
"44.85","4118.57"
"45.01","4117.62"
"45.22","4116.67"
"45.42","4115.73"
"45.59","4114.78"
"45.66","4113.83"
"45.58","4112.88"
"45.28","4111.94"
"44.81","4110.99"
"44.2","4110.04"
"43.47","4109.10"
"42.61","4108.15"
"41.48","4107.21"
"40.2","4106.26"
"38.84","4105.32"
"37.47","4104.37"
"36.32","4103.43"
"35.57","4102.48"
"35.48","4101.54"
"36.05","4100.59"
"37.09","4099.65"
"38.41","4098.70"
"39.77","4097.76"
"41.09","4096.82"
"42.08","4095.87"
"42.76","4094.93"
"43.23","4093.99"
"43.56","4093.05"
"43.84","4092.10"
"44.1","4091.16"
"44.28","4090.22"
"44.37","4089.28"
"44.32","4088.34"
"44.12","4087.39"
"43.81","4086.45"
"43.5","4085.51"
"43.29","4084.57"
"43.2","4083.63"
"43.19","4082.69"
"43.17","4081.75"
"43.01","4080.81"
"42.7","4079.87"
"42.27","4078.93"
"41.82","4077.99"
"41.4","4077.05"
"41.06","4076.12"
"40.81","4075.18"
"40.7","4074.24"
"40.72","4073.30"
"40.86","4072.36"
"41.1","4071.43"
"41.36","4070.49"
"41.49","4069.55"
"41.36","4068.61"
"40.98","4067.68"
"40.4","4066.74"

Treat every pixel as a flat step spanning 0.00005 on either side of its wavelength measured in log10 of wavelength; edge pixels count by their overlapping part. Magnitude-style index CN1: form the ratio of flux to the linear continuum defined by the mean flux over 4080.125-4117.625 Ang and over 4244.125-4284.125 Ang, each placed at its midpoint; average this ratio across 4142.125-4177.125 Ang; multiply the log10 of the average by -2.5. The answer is -0.05 mag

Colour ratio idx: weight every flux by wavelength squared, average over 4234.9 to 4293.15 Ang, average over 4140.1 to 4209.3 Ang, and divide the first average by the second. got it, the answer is 0.99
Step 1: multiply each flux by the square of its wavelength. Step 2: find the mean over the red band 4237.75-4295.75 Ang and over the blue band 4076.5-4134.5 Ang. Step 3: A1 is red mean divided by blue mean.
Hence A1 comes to 1.03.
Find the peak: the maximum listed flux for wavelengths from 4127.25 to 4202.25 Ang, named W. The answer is 45.8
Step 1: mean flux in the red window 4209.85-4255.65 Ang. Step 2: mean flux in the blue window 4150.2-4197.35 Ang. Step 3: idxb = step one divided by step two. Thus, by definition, 0.97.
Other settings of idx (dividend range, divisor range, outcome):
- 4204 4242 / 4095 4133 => 1.04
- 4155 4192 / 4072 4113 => 1.07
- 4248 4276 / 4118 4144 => 1.00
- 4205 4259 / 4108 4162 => 0.99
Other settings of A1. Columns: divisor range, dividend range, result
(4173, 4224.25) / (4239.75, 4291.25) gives 1.00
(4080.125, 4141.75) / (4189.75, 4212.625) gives 1.05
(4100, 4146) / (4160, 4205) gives 1.03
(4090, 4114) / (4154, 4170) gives 1.11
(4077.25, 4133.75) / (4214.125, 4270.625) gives 1.04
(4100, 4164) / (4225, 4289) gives 1.00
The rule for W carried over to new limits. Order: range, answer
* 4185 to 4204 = 43.19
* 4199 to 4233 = 44.29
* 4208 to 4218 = 44.27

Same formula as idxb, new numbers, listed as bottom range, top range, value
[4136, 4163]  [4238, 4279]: 0.93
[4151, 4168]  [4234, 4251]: 0.94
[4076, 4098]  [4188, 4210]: 1.00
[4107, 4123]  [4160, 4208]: 0.96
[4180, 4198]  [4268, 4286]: 0.95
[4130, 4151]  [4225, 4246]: 0.94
